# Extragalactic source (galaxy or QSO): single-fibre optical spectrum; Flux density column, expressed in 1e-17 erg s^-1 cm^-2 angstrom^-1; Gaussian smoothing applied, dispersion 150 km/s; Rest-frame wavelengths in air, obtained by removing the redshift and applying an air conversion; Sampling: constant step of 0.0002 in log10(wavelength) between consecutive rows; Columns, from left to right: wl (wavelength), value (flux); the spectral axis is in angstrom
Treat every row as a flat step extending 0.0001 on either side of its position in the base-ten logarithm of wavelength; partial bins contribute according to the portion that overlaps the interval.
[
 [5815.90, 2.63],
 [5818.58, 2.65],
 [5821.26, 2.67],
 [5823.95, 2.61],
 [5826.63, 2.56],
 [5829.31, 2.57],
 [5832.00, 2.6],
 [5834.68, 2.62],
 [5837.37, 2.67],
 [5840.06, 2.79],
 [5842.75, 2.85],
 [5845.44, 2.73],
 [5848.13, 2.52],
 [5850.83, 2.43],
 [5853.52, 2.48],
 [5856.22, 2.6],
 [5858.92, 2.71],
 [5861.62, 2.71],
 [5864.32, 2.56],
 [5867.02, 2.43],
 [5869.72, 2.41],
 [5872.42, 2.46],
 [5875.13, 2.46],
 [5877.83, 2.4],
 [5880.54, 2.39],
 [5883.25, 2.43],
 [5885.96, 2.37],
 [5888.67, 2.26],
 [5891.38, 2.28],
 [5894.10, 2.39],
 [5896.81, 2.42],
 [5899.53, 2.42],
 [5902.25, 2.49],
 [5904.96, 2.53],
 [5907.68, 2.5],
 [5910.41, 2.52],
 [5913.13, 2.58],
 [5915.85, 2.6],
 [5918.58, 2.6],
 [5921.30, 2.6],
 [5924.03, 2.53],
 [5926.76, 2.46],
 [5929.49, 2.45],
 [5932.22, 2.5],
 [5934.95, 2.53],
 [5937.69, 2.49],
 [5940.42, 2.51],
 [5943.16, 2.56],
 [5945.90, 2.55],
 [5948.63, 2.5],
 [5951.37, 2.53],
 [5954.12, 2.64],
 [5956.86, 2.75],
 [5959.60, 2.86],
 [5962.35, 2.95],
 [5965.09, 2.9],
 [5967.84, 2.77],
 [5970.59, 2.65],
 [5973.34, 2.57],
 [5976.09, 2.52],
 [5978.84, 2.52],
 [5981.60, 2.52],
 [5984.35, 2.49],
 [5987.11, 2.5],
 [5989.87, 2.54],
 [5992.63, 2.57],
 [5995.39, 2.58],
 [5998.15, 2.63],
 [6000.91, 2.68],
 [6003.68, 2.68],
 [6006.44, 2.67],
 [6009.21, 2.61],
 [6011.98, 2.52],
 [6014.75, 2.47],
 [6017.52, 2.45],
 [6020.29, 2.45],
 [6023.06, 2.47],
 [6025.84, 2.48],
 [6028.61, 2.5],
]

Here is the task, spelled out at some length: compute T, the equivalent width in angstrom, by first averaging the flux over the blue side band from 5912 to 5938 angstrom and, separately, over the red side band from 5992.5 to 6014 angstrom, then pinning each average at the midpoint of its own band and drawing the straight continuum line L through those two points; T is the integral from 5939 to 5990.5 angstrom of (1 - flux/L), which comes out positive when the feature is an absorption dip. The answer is -1.0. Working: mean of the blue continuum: 2.54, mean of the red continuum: 2.62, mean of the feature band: 2.62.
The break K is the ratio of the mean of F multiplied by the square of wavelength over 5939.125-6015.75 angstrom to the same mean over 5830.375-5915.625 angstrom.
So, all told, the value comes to 1.1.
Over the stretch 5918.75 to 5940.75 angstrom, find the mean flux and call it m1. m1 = 2.51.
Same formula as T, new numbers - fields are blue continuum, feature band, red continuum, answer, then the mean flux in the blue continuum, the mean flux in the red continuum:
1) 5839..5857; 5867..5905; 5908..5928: 2.7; 2.63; 2.55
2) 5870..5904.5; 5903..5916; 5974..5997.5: -0.6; 2.4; 2.53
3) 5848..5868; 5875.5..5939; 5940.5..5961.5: 3.1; 2.56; 2.63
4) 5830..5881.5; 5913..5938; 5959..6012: 0.7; 2.57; 2.64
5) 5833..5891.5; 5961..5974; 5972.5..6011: -1.1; 2.53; 2.58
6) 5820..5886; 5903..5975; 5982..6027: -1.3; 2.56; 2.55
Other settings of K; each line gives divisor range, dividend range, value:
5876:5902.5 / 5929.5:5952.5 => 1.08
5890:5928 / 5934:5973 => 1.08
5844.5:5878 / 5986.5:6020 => 1.07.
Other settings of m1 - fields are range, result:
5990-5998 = 2.58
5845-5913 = 2.47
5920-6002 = 2.59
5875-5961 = 2.5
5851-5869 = 2.57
